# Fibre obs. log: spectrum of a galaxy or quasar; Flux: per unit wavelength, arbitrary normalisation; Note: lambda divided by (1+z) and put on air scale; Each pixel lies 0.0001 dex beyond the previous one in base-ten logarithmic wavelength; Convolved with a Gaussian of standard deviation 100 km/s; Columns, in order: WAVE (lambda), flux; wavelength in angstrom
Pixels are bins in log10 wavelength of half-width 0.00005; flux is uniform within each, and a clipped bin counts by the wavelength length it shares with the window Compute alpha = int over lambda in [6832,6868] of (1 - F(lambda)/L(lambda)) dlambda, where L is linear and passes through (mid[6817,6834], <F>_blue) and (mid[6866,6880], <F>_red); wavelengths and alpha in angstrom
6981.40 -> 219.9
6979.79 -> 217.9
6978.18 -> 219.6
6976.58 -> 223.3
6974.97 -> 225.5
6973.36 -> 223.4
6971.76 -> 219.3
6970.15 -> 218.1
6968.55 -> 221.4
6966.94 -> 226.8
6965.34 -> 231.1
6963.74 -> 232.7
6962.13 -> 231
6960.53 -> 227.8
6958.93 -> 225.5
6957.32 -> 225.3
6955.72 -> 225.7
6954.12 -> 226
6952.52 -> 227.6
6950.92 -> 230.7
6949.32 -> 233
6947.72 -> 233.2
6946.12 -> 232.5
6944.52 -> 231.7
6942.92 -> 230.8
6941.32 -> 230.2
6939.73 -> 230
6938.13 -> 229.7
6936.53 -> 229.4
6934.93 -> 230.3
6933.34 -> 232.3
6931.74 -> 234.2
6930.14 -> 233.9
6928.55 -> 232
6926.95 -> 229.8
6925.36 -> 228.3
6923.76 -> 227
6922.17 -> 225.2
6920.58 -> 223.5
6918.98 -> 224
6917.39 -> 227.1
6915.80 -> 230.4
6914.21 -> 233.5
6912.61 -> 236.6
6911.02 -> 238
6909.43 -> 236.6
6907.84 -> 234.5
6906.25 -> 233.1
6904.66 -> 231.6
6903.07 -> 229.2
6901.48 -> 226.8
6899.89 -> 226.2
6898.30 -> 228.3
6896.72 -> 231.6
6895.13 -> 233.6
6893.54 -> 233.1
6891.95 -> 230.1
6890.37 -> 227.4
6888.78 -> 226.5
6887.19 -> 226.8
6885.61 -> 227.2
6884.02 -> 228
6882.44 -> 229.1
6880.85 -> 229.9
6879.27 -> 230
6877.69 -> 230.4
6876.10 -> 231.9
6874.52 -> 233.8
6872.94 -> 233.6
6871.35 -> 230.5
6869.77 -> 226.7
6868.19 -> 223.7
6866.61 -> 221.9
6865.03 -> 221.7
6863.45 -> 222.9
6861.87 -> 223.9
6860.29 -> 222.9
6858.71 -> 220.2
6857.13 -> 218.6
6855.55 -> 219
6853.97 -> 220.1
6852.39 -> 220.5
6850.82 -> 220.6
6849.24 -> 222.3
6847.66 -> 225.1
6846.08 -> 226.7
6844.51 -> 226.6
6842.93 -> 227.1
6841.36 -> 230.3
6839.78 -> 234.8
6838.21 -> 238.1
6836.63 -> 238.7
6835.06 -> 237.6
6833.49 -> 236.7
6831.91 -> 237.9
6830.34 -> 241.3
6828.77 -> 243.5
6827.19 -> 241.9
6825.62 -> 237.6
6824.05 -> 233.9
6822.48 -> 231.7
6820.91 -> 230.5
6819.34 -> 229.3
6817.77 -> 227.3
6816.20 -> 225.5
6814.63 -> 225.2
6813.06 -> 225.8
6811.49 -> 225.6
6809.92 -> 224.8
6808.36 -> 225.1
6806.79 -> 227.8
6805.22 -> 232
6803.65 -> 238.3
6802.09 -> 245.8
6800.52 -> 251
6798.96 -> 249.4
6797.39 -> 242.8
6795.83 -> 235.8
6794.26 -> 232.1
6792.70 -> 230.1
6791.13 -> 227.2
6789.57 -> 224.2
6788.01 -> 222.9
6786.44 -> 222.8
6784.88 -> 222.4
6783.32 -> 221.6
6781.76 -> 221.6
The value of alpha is 0.9 angstrom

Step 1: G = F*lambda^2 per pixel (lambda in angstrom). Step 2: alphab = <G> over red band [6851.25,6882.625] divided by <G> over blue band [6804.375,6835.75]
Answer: 0.99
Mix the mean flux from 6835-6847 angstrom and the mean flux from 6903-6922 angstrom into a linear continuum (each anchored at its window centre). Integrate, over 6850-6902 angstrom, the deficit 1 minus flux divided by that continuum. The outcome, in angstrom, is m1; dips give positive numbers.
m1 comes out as 1.16 angstrom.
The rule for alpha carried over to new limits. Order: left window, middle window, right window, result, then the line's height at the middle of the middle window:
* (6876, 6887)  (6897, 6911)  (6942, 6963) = -0.12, 229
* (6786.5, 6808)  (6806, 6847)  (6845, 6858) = -0.79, 228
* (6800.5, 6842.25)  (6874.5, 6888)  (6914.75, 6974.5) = 0.10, 231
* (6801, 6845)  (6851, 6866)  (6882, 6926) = 0.68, 232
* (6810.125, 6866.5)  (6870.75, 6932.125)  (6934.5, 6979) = -0.60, 228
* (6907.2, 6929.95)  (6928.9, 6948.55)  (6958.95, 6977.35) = -0.26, 228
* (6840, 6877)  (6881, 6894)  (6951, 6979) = -0.20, 225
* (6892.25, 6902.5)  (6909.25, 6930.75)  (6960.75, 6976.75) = -0.17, 228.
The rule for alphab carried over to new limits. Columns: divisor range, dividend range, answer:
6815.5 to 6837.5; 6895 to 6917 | 1.01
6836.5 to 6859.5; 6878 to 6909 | 1.03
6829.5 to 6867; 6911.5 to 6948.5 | 1.04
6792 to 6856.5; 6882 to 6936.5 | 1.02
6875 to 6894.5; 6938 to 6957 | 1.02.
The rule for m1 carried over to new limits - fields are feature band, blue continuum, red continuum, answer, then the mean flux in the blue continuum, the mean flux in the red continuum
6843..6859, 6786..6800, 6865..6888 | 0.52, 232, 229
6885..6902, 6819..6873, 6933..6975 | -0.02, 229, 228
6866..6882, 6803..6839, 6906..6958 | 0.17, 233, 230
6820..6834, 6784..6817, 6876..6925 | -0.38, 231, 230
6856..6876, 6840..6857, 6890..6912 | 0.12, 224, 232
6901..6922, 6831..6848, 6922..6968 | -0.02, 233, 230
